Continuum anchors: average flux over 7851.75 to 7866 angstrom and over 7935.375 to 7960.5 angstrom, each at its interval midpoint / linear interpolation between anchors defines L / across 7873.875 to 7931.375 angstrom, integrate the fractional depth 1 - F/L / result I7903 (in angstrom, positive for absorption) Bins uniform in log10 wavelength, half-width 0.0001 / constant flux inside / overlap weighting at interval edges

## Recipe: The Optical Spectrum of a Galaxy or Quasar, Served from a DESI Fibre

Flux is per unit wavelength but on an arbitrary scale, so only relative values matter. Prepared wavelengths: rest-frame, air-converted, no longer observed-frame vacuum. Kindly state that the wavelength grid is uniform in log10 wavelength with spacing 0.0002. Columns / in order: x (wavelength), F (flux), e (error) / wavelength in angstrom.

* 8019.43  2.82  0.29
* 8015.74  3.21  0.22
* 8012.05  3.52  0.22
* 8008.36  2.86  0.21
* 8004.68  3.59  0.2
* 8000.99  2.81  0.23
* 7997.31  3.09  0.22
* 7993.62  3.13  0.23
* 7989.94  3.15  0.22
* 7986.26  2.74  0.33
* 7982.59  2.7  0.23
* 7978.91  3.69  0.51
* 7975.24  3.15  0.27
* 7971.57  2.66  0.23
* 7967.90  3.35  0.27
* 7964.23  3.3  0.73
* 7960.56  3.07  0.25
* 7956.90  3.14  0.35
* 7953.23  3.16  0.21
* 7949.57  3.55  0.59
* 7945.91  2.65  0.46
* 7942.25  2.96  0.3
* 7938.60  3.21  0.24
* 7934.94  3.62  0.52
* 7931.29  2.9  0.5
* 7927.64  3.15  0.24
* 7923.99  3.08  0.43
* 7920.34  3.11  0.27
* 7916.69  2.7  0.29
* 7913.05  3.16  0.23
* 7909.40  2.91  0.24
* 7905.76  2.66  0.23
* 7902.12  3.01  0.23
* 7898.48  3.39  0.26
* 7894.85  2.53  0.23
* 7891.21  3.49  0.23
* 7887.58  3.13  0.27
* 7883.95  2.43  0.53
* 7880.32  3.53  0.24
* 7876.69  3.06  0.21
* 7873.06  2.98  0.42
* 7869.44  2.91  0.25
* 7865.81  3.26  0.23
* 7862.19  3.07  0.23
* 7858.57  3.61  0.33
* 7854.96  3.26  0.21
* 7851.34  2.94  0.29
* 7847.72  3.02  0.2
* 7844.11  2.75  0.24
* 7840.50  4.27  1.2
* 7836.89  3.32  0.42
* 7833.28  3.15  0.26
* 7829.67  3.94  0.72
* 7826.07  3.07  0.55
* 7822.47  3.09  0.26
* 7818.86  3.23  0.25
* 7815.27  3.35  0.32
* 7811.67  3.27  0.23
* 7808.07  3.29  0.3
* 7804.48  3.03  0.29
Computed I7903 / 3.36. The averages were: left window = 3.27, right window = 3.14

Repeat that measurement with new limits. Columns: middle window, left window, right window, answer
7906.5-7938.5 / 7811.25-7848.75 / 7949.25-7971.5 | 1.6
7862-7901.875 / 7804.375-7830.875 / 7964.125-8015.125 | 1.9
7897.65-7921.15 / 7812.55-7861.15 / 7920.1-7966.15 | 1.7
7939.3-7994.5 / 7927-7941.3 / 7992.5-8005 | 1.1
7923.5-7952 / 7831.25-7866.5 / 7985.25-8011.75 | 0.2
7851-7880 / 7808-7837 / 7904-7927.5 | -0.2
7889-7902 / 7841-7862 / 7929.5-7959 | 0.2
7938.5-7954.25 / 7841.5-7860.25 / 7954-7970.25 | 0.5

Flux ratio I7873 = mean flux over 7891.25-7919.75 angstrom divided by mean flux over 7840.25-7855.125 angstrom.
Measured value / 0.94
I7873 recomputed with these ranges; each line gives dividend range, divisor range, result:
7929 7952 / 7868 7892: 1.03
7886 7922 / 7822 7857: 0.91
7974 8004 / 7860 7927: 1.02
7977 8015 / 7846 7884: 1.00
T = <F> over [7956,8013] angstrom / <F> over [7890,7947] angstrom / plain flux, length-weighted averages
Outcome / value 1.03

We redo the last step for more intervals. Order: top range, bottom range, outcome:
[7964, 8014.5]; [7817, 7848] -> 0.94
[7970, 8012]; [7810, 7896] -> 0.96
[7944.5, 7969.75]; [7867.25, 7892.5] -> 1.04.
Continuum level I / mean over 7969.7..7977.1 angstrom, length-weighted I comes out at 2.91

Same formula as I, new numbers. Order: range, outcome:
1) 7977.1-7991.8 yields 3.07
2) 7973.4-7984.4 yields 3.18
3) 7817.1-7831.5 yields 3.33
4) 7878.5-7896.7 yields 3.02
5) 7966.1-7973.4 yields 3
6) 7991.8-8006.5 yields 3.15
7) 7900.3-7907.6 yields 2.84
